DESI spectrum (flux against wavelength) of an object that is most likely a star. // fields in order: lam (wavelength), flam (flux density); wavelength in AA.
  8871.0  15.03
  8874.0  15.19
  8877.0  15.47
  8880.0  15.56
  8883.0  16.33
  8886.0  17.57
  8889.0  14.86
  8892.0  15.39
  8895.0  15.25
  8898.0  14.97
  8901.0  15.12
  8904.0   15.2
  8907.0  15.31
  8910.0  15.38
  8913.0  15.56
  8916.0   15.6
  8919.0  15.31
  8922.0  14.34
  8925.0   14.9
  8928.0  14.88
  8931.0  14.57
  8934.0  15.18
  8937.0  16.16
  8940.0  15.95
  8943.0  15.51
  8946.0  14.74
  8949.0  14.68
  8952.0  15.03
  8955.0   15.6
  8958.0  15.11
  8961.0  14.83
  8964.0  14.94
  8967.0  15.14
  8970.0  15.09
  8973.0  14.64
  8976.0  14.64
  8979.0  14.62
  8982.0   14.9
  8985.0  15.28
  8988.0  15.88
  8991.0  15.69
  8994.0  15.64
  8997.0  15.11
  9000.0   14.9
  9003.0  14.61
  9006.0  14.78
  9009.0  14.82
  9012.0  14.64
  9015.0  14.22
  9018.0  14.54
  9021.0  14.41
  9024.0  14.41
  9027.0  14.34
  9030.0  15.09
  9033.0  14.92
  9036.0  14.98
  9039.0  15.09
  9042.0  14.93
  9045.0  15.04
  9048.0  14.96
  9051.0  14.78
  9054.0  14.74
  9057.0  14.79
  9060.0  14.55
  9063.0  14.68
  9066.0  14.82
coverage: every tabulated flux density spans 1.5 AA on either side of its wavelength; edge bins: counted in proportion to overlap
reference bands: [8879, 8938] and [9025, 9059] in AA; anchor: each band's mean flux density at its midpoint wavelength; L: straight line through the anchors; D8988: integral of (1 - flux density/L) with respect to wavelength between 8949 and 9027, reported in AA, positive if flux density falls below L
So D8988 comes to 0.8 AA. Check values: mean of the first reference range 15.4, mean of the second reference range 14.9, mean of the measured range 14.9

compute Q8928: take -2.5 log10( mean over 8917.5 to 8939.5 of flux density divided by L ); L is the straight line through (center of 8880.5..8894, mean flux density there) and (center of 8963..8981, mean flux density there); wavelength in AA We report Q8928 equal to 0.02 mag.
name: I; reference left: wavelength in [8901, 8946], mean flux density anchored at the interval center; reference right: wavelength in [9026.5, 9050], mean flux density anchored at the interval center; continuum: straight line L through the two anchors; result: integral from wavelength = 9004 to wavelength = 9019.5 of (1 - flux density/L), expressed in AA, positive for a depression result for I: 0.4 AA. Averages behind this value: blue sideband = 15.3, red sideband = 14.9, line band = 14.6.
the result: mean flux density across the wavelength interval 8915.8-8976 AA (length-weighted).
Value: 15.1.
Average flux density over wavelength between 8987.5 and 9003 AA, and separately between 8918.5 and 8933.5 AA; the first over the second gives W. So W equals 1.04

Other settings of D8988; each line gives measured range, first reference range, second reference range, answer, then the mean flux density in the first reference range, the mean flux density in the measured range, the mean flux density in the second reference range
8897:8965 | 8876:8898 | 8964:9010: 1.13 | 15.7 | 15.2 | 15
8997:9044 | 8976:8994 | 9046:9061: 0.87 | 15.3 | 14.7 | 14.8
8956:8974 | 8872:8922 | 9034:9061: 0.26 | 15.5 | 15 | 14.9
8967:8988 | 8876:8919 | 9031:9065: 0.31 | 15.5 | 15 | 14.9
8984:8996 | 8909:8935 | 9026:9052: -0.51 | 15.1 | 15.6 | 14.9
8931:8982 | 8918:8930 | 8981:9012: -0.44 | 14.8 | 15.1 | 15.1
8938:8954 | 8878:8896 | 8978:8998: 0.32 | 15.8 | 15.2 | 15.3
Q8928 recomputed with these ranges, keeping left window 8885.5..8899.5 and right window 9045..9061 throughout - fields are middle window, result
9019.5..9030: 0.032 mag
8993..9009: 0.003 mag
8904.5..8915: -0.001 mag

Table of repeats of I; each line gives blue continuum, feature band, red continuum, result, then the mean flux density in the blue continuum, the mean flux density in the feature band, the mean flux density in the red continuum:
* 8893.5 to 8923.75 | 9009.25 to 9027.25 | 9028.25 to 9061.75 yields 0.6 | 15.2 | 14.5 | 14.9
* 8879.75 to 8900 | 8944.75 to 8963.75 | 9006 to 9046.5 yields 0.3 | 15.7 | 15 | 14.7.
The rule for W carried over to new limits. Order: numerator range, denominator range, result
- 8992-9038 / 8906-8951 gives 0.97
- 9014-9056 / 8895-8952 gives 0.97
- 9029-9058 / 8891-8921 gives 0.98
